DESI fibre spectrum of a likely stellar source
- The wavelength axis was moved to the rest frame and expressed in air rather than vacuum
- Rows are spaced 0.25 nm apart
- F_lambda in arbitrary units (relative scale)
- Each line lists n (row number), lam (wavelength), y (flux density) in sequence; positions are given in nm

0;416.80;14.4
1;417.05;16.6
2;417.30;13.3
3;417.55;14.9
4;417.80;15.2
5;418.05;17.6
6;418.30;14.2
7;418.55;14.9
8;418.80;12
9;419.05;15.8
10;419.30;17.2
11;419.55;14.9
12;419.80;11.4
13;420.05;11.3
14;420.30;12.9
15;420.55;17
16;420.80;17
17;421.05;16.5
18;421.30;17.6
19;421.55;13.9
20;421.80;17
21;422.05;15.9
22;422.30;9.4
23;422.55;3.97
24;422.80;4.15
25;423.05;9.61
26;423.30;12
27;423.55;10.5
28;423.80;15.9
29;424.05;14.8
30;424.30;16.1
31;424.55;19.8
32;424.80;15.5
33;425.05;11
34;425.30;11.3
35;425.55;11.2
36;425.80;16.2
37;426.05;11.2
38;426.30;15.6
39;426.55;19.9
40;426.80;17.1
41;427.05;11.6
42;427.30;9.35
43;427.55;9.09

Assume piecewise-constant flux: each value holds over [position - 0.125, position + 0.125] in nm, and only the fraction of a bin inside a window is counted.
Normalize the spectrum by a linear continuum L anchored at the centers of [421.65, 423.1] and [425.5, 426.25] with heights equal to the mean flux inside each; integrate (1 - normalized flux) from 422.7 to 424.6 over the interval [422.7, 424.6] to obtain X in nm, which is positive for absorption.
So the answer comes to -0.22 nm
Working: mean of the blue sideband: 10.1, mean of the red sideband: 13.3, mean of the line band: 12.7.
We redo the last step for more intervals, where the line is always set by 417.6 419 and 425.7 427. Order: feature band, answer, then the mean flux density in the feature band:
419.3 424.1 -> 0.69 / 13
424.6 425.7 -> 0.19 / 12.9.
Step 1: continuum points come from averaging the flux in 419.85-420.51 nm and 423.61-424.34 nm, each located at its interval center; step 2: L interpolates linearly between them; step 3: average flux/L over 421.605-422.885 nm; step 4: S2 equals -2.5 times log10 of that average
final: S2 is 0.30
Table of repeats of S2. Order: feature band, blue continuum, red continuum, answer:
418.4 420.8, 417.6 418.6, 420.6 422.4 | 0.09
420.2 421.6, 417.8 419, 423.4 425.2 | -0.09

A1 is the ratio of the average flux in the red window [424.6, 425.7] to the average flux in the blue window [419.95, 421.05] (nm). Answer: 0.9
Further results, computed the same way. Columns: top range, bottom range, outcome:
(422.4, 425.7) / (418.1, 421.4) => 0.81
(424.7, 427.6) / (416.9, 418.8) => 0.89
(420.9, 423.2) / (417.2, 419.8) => 0.81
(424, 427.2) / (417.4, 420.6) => 1.01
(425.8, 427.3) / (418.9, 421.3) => 0.98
